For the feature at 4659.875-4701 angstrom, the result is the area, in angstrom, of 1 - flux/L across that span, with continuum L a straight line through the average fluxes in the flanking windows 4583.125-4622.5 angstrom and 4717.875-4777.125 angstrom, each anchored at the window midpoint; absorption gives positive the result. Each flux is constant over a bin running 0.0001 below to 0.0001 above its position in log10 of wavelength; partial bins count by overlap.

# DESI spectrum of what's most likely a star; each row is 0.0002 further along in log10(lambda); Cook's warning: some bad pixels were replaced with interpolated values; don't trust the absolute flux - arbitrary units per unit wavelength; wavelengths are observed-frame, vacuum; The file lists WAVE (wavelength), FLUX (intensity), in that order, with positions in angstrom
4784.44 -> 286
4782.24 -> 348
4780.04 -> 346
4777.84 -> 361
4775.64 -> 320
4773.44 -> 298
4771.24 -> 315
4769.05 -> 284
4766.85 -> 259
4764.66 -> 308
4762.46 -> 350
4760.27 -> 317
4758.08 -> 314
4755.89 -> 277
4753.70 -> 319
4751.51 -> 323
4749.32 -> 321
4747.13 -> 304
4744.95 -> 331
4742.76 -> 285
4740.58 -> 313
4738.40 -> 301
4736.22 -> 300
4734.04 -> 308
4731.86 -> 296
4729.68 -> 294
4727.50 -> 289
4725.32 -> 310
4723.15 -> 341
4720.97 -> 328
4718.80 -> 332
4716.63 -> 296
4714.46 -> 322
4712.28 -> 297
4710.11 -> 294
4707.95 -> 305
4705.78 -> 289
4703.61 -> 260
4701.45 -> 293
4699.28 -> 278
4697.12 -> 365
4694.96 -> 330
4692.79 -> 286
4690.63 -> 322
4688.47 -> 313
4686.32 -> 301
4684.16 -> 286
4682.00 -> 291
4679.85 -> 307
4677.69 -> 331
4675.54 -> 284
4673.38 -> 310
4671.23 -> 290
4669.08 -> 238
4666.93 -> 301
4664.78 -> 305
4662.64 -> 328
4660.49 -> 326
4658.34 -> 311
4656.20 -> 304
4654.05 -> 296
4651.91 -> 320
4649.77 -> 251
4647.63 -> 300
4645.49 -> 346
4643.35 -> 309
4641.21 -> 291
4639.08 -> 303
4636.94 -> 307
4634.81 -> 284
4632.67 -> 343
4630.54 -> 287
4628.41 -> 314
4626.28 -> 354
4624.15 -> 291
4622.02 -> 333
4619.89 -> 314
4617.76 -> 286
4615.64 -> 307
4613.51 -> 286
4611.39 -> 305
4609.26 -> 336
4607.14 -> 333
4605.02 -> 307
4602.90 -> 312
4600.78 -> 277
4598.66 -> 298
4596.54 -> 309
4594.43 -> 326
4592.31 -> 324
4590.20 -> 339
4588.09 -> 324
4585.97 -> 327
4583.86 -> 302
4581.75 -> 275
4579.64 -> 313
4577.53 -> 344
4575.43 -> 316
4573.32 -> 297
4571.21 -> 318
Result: 0.83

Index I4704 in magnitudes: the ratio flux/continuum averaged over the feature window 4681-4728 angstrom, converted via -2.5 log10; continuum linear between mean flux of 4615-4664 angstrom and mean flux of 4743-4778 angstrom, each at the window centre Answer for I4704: 0.01 mag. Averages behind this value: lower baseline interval 309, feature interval 306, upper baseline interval 311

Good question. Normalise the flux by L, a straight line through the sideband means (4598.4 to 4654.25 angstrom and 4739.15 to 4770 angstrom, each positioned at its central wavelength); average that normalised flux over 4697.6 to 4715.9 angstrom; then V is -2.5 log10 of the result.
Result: 0.05 mag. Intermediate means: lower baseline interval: 307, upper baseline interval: 308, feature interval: 295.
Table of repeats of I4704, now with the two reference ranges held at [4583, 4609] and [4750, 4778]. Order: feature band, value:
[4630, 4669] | 0.03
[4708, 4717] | 0.03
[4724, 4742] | 0.03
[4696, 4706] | 0.05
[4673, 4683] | 0.03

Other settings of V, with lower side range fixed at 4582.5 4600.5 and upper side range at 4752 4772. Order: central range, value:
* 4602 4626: 0.01 mag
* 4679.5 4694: 0.03 mag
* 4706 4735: 0.00 mag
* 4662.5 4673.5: 0.07 mag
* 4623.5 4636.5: 0.00 mag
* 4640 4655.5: 0.04 mag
